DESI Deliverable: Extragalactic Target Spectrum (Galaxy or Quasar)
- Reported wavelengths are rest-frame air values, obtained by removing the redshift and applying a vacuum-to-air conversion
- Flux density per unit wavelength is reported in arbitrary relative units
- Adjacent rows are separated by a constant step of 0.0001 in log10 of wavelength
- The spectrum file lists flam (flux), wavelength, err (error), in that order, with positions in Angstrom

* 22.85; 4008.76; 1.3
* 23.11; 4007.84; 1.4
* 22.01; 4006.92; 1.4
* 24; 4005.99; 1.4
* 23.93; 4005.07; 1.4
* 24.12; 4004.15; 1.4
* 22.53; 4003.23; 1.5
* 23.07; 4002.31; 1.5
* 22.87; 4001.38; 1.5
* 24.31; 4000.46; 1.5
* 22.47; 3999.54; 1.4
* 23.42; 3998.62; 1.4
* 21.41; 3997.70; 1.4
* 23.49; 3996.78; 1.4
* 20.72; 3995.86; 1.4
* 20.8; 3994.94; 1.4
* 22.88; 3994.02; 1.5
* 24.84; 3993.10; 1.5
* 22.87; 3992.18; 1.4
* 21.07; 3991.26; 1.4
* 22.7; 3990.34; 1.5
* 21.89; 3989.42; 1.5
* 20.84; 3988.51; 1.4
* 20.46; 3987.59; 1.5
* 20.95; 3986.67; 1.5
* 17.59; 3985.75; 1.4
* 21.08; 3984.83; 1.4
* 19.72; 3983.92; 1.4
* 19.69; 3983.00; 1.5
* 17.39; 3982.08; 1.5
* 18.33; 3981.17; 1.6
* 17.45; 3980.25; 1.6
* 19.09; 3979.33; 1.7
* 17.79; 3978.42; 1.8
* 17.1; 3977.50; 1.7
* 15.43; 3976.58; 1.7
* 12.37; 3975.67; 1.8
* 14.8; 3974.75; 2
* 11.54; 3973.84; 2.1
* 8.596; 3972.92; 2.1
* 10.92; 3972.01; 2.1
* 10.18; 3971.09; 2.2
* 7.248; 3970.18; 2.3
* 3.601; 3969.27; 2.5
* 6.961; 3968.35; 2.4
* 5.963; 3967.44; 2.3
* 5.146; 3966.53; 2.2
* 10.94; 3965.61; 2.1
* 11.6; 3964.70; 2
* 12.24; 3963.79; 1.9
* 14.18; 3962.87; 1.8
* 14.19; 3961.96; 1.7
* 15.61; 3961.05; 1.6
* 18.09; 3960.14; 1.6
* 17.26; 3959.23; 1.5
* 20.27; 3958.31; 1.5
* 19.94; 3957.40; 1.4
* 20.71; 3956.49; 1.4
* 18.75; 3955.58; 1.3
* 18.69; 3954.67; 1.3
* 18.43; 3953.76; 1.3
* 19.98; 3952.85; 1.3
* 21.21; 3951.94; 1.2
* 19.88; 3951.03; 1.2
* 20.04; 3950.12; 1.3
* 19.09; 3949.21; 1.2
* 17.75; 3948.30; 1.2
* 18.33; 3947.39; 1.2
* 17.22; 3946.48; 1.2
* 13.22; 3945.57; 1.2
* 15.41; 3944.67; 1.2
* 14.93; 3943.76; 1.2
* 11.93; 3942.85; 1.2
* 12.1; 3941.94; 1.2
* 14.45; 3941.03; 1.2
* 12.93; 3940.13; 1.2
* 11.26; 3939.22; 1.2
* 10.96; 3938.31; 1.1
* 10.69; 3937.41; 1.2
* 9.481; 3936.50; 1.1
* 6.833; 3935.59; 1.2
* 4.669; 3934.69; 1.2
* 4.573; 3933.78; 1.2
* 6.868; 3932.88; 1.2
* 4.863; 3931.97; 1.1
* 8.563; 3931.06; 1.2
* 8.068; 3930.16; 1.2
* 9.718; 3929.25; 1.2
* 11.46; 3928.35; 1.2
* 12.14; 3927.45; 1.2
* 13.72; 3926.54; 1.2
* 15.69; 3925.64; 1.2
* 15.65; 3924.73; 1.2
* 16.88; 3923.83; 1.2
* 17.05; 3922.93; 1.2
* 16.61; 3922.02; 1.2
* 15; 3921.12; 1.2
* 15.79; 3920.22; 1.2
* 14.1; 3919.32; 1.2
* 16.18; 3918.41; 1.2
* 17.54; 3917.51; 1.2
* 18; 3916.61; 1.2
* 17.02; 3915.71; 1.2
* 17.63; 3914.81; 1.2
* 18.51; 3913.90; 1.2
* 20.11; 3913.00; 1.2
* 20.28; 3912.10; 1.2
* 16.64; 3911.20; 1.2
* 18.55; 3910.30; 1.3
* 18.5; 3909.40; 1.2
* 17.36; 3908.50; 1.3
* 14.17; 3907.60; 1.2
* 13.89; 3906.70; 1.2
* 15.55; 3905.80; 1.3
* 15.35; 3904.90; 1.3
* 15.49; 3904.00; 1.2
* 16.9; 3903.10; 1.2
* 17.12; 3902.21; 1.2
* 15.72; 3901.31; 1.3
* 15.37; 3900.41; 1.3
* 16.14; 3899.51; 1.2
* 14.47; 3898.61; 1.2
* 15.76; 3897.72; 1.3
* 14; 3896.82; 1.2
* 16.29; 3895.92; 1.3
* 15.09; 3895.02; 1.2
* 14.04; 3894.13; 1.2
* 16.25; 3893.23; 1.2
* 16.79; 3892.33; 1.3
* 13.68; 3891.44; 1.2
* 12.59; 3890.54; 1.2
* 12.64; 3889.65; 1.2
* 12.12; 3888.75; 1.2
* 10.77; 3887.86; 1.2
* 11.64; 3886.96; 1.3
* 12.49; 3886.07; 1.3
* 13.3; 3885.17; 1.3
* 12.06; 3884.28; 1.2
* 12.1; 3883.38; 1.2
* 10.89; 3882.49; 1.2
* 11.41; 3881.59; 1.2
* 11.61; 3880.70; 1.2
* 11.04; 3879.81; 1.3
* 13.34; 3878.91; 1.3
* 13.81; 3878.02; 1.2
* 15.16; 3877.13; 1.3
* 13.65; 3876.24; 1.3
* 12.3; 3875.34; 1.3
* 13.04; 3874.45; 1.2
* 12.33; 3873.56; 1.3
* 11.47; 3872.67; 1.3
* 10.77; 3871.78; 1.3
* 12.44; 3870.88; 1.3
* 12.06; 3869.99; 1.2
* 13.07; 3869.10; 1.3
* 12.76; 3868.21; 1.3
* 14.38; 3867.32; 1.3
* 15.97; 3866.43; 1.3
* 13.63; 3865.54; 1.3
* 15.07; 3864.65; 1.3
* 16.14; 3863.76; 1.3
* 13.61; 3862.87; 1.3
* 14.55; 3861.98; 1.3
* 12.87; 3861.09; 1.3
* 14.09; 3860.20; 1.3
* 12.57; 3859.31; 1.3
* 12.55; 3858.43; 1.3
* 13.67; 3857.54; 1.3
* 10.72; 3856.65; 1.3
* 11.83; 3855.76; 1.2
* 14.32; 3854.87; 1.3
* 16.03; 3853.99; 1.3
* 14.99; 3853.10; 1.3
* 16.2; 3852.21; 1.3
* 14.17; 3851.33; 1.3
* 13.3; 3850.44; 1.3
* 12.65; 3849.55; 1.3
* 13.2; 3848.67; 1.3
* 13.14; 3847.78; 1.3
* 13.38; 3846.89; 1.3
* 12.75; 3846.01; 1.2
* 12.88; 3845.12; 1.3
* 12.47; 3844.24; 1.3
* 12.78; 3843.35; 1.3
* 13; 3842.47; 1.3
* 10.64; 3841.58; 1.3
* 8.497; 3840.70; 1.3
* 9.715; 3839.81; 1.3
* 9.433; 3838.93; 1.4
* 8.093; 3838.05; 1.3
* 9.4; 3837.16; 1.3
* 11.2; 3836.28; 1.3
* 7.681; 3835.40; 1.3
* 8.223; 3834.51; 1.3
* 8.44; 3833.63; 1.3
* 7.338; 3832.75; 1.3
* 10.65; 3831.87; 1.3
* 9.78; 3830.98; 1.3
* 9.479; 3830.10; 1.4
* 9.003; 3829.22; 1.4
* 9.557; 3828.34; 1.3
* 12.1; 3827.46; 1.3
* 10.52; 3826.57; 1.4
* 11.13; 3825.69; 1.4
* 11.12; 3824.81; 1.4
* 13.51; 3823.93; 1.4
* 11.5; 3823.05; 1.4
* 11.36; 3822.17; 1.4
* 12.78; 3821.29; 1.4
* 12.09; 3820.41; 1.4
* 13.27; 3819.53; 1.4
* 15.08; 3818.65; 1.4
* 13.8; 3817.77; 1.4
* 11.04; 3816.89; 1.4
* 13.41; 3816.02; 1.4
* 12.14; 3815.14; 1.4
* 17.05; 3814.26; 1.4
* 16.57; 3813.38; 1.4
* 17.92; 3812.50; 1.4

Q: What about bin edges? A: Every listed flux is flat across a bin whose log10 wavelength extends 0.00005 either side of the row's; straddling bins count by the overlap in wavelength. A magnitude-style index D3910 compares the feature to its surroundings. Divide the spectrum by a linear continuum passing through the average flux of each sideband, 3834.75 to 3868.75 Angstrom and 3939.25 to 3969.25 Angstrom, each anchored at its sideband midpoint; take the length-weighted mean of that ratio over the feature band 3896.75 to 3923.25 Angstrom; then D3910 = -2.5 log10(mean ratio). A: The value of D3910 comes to -0.17 mag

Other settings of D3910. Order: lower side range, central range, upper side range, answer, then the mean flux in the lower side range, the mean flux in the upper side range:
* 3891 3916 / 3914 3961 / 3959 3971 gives -0.13 mag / 16.3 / 10.9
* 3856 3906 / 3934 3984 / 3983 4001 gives 0.32 mag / 13.6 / 21.7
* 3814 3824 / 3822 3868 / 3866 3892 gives 0.07 mag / 13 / 12.6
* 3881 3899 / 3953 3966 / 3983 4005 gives 0.15 mag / 13.4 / 22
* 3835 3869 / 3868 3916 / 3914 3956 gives -0.07 mag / 12.8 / 14.2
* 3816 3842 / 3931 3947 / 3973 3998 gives 0.49 mag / 10.6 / 19.2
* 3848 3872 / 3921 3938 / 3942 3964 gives 0.44 mag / 13.6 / 17.3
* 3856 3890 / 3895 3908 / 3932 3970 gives -0.17 mag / 12.8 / 13.7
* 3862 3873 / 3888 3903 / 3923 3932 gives -0.15 mag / 13.5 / 12.2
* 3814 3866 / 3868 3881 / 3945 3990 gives 0.05 mag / 12.1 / 15.9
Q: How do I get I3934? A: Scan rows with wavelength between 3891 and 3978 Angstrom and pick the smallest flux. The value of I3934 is 3.601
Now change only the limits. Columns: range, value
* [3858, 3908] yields 10.77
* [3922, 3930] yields 9.718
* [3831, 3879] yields 7.338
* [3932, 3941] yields 4.573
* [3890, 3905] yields 12.59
